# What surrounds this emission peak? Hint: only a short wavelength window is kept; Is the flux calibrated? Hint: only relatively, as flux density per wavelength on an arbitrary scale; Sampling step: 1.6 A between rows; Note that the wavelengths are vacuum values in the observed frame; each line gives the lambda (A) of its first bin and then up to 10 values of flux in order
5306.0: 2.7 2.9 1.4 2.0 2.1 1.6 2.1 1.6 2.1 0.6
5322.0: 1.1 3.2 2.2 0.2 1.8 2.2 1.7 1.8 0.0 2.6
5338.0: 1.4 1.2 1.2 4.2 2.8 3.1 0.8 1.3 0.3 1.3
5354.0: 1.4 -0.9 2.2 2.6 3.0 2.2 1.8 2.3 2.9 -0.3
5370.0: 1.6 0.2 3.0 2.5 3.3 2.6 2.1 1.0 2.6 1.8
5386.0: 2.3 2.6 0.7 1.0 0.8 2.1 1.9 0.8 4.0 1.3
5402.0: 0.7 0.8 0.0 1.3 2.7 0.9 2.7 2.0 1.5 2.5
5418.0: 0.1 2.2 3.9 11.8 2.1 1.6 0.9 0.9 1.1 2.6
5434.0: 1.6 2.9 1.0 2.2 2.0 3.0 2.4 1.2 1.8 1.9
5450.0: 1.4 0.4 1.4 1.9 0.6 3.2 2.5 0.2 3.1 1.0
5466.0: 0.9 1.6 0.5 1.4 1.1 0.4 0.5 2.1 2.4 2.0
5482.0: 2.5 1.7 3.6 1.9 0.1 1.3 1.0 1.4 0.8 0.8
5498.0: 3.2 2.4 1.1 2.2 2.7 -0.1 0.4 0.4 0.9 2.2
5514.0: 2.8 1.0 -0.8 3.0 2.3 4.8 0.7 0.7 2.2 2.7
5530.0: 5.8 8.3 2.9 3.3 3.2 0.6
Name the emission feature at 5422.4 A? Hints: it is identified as Hbeta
